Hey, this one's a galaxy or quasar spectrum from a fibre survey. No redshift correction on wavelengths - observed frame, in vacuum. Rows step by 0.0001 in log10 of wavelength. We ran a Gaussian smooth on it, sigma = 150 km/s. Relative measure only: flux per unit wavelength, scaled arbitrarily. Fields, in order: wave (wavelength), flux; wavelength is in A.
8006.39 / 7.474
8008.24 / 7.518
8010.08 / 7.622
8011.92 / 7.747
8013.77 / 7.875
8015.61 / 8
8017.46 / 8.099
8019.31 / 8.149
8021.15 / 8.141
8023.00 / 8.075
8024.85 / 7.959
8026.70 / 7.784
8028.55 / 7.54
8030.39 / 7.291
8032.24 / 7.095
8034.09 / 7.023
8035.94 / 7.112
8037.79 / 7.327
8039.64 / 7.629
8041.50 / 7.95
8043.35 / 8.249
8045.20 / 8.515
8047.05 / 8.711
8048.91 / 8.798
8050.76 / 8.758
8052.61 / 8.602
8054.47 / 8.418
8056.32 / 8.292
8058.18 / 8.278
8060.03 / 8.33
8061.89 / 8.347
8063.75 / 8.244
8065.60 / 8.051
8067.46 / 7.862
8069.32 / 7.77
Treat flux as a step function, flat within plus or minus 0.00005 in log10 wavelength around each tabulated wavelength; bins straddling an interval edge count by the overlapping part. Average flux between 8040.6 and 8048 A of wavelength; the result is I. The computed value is 8.36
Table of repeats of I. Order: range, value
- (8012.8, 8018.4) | 7.98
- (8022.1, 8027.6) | 7.93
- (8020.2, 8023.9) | 8.12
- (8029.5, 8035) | 7.13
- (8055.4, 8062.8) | 8.31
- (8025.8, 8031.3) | 7.55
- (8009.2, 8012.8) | 7.69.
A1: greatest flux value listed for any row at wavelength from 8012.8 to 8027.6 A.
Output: 8.149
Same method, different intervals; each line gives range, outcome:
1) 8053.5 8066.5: 8.418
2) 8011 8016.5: 8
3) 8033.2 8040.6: 7.629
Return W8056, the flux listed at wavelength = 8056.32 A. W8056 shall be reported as 8.292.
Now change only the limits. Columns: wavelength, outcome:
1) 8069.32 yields 7.77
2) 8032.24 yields 7.095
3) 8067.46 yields 7.862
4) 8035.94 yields 7.112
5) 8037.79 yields 7.327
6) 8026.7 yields 7.784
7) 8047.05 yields 8.711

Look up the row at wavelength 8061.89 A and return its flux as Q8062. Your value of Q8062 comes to 8.347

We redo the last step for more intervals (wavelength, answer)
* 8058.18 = 8.278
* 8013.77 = 7.875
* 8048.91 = 8.798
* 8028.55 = 7.54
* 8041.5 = 7.95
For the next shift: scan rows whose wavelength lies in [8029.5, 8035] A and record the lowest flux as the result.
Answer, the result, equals 7.023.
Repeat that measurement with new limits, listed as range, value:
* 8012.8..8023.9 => 7.875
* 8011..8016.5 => 7.747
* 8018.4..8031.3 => 7.291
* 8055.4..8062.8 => 8.278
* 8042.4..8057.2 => 8.249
